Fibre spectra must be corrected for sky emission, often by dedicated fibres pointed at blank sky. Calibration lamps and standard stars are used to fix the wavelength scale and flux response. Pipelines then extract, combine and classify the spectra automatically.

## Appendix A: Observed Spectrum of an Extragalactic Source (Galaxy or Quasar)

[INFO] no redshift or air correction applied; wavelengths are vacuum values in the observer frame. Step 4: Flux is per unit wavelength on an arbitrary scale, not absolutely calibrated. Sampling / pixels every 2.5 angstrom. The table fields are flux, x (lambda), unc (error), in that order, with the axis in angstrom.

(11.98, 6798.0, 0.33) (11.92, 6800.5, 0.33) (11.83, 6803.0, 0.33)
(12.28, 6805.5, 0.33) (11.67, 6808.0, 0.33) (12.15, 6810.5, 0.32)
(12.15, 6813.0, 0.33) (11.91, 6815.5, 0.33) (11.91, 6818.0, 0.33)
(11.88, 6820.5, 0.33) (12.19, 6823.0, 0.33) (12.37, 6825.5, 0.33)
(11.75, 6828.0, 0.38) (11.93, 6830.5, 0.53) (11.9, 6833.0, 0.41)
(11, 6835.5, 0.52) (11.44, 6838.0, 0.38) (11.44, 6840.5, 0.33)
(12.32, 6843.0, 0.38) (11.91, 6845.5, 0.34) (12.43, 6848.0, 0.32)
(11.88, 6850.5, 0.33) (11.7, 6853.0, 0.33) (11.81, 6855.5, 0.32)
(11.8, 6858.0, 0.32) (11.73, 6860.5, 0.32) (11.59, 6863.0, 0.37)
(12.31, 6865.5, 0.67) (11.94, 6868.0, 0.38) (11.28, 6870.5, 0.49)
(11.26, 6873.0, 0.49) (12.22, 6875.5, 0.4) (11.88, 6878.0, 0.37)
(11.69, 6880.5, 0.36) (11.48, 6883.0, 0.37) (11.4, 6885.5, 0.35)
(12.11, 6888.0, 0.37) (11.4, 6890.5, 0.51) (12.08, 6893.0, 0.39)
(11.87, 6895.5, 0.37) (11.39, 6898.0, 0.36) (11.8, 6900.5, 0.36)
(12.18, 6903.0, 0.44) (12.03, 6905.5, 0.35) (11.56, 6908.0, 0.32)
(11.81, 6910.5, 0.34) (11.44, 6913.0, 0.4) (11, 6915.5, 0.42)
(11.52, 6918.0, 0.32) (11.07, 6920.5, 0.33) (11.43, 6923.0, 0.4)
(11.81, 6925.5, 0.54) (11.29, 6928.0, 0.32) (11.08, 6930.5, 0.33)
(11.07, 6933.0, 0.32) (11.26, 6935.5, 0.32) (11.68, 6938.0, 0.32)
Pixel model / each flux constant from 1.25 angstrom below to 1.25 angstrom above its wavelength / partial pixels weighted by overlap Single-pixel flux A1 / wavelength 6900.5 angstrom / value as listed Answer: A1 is 11.8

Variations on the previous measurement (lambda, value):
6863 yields 11.59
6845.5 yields 11.91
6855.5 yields 11.81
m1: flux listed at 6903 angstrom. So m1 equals 12.18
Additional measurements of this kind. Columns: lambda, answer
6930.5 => 11.08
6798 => 11.98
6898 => 11.39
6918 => 11.52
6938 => 11.68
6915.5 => 11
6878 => 11.88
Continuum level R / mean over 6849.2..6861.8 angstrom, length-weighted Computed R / 11.8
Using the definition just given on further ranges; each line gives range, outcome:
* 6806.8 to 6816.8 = 12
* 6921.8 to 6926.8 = 11.6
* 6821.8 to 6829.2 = 12.1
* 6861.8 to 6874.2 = 11.7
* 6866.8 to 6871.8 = 11.6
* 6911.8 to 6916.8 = 11.2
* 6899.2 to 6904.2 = 12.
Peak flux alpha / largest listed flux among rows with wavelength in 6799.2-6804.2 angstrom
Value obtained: 11.92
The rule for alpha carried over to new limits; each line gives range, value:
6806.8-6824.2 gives 12.19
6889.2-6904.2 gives 12.18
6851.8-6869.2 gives 12.31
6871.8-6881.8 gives 12.22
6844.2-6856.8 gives 12.43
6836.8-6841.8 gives 11.44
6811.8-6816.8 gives 12.15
